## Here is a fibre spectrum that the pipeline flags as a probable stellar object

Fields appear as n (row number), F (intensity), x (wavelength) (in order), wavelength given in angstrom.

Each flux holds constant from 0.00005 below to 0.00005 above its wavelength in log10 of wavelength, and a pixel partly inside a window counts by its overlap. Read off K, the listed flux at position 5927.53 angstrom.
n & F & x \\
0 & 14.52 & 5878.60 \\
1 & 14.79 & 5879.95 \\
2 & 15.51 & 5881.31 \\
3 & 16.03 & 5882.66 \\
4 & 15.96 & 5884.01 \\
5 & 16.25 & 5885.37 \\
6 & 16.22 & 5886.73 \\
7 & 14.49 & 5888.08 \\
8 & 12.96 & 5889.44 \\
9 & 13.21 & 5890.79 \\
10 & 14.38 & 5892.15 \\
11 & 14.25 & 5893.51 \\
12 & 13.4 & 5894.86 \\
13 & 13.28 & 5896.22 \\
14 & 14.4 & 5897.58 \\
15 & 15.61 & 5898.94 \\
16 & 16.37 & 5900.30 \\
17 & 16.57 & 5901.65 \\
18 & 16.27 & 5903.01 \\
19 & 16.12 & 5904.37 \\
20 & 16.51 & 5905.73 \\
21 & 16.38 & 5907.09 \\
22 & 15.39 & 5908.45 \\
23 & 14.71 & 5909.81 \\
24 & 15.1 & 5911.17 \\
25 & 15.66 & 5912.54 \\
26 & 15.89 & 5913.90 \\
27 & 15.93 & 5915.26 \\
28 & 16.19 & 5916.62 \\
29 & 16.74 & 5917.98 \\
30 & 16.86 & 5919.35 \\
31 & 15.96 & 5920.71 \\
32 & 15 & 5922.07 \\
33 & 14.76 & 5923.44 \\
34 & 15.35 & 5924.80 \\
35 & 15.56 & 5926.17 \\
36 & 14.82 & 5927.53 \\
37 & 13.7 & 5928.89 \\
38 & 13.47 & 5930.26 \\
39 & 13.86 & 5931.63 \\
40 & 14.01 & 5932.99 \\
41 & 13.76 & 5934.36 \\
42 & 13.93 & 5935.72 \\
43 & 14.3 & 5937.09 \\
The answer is 14.82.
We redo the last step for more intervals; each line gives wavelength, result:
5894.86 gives 13.4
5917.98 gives 16.74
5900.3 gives 16.37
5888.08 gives 14.49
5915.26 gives 15.93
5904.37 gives 16.12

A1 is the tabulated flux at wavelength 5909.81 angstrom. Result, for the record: 14.71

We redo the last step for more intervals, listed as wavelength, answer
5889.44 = 12.96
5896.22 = 13.28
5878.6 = 14.52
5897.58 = 14.4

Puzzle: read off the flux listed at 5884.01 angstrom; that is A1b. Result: 15.96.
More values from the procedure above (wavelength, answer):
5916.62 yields 16.19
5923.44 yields 14.76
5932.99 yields 14.01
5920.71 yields 15.96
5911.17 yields 15.1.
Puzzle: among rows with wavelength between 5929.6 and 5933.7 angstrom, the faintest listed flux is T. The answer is 13.47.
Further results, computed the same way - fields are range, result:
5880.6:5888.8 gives 14.49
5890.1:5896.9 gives 13.21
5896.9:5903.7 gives 14.4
